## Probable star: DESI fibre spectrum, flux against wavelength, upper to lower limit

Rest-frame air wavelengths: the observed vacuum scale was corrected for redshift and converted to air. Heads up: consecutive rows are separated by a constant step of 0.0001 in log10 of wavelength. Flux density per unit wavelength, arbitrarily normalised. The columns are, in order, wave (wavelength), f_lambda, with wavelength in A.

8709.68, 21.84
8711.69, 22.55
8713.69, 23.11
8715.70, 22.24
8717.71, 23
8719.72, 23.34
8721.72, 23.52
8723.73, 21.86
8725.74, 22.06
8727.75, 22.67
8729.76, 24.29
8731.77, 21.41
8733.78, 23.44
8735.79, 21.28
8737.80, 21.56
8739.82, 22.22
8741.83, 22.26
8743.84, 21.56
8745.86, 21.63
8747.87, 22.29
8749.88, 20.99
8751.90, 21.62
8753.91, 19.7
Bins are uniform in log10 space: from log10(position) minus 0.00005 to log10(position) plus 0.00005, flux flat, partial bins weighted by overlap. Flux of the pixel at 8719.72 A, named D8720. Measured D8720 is 23.34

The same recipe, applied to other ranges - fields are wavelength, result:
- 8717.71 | 23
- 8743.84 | 21.56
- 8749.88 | 20.99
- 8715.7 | 22.24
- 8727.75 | 22.67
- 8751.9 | 21.62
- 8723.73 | 21.86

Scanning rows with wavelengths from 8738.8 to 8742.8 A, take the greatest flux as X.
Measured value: 22.26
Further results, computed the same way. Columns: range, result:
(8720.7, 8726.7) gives 23.52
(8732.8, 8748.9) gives 23.44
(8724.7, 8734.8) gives 24.29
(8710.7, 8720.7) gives 23.34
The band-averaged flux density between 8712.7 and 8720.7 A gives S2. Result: 22.9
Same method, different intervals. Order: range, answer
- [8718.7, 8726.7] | 22.7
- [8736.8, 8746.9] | 21.8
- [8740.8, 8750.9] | 21.8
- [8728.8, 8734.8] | 23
